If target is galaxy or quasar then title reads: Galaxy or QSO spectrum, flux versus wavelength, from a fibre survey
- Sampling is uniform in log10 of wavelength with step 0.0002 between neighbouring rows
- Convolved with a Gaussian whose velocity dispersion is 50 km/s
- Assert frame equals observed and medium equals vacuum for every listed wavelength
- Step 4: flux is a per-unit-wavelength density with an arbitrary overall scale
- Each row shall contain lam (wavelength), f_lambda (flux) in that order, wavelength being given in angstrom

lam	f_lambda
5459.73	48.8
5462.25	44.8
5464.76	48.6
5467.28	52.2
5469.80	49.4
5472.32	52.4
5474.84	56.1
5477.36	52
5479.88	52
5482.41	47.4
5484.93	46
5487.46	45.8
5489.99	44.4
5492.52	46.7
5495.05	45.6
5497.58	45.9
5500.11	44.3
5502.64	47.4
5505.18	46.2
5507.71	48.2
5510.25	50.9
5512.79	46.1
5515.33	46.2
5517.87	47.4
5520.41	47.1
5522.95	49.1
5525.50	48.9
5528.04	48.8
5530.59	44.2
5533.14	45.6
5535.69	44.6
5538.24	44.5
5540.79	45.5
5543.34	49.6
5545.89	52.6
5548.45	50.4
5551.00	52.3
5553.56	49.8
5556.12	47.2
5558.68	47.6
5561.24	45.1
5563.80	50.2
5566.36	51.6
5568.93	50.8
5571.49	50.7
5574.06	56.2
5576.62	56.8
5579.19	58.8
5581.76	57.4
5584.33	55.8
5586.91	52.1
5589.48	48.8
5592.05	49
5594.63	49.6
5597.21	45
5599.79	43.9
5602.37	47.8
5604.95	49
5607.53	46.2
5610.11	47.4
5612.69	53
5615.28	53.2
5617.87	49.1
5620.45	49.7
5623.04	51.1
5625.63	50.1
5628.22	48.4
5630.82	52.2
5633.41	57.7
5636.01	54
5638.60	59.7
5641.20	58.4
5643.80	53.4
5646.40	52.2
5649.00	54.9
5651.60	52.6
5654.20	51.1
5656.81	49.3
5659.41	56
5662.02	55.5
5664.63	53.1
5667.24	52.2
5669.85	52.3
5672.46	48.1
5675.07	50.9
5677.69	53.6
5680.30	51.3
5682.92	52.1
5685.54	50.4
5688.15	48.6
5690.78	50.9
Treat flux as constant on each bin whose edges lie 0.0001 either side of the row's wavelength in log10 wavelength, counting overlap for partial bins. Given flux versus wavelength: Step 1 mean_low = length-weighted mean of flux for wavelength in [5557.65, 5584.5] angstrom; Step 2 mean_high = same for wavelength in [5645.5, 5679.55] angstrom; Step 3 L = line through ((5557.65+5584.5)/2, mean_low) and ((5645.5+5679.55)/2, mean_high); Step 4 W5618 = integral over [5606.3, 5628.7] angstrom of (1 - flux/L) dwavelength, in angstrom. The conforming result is 1.2 angstrom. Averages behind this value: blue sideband 52.8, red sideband 52.4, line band 49.9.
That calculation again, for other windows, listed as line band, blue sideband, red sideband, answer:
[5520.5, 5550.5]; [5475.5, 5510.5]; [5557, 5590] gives 1.42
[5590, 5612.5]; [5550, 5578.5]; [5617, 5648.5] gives 1.95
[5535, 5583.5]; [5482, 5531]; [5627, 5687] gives -1.68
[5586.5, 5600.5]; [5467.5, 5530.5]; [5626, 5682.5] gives 0.86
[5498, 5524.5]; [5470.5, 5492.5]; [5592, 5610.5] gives 0.83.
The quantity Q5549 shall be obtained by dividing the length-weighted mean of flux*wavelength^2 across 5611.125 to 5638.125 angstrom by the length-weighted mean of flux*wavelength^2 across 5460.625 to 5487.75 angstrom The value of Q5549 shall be 1.1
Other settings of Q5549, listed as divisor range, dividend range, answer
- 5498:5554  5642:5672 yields 1.16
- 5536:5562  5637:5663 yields 1.16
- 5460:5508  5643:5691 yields 1.15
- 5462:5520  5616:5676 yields 1.16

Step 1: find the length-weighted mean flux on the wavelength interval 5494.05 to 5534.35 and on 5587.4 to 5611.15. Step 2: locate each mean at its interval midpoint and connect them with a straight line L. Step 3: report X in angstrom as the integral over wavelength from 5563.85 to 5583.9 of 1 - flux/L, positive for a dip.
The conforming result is -3.0 angstrom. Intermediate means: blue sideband 47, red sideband 47.6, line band 54.4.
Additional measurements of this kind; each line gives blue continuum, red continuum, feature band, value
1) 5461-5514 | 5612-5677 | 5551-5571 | 0.45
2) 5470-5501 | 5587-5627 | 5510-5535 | 0.66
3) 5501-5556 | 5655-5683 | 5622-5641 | -0.97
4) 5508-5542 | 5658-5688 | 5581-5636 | -0.52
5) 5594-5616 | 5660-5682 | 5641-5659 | -0.71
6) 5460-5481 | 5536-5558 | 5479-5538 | 3.52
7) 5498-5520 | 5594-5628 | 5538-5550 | -0.33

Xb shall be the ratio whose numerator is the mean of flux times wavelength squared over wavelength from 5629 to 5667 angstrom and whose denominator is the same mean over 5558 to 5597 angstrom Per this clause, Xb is 1.1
